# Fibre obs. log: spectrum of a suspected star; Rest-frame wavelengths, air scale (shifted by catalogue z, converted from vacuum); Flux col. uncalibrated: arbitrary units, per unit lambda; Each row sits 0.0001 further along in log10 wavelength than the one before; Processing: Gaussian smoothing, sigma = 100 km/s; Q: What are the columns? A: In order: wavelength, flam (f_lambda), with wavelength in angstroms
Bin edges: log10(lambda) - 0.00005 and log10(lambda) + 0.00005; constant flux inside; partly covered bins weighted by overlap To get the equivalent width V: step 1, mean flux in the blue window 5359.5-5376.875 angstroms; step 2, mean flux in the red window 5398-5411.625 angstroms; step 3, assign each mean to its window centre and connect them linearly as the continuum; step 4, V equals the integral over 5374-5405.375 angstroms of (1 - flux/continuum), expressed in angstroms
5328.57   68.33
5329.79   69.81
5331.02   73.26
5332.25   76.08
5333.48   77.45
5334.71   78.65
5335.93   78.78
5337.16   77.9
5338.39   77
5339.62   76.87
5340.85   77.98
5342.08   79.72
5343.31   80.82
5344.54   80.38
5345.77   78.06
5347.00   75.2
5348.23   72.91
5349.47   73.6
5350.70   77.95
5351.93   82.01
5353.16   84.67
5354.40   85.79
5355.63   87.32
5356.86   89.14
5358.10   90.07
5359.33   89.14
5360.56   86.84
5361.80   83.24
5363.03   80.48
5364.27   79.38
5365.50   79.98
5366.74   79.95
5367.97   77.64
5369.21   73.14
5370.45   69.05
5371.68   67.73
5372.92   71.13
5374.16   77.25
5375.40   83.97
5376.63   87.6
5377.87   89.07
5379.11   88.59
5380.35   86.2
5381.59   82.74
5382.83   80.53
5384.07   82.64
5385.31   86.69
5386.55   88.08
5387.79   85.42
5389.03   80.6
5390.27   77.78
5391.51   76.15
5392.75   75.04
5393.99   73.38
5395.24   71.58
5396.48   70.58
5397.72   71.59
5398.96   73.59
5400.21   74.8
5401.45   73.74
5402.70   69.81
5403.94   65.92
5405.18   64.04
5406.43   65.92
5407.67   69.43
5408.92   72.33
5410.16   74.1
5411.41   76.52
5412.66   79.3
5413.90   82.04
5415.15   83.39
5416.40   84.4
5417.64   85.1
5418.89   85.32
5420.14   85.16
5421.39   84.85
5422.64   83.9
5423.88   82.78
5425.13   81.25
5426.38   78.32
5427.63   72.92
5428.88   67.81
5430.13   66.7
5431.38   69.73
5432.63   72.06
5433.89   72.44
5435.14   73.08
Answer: -1.9 angstroms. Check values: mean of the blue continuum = 78.5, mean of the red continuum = 70.8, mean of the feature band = 78.6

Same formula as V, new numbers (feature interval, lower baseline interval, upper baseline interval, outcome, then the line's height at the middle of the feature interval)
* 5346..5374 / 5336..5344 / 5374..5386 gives 0.6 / 81.6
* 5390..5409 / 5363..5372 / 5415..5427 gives 2.1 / 80.4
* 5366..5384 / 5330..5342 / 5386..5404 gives -0.9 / 76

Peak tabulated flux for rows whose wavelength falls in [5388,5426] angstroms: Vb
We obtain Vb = 85.32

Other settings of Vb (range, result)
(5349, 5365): 90.07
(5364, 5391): 89.07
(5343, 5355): 85.79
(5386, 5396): 88.08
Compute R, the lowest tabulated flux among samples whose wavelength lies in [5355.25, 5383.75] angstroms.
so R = 67.73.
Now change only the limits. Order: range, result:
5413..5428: 72.92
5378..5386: 80.53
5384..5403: 69.81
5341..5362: 72.91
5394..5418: 64.04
